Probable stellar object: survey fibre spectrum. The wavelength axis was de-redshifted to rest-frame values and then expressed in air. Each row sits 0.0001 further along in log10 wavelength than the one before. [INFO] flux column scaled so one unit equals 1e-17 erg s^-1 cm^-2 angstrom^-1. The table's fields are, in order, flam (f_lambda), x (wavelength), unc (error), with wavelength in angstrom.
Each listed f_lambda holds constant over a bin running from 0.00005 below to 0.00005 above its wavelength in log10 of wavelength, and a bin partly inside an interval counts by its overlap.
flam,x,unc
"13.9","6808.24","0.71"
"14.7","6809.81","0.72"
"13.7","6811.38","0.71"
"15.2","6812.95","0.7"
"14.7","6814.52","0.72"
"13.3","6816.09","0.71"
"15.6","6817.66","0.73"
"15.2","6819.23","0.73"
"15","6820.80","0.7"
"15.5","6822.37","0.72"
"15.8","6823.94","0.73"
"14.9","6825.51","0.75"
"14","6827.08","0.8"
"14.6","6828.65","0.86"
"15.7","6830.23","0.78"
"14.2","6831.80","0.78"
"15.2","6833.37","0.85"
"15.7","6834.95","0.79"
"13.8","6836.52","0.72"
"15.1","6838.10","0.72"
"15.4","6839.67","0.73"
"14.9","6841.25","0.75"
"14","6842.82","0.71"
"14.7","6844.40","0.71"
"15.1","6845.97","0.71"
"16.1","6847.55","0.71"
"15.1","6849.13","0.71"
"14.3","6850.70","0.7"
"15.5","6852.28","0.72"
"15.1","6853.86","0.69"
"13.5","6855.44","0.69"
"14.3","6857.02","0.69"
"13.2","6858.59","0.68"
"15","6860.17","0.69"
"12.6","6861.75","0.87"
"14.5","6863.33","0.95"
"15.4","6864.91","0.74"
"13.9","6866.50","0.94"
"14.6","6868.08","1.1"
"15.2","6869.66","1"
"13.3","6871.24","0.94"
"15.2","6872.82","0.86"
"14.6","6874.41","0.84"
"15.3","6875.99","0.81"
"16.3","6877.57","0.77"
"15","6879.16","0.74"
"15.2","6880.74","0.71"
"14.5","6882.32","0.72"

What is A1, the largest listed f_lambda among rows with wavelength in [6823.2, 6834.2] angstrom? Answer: 15.8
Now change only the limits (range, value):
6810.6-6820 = 15.6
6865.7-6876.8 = 15.3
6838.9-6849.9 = 16.1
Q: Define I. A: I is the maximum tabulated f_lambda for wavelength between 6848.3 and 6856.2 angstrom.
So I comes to 15.5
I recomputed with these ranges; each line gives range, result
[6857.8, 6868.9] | 15.4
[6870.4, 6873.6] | 15.2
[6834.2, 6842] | 15.7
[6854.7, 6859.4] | 14.3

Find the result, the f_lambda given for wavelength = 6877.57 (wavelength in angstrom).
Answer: 16.3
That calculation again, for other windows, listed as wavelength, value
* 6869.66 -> 15.2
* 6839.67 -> 15.4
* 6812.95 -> 15.2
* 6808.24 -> 13.9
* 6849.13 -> 15.1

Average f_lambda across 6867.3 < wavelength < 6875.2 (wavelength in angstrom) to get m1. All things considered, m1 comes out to 14.6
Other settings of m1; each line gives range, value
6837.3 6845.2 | 14.8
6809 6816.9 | 14.3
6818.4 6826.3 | 15.3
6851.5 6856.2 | 14.7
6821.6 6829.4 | 15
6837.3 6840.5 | 15.2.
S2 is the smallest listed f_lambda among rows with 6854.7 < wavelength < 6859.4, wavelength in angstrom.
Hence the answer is 13.2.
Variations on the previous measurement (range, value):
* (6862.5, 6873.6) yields 13.3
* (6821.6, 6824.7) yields 15.5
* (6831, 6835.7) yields 14.2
